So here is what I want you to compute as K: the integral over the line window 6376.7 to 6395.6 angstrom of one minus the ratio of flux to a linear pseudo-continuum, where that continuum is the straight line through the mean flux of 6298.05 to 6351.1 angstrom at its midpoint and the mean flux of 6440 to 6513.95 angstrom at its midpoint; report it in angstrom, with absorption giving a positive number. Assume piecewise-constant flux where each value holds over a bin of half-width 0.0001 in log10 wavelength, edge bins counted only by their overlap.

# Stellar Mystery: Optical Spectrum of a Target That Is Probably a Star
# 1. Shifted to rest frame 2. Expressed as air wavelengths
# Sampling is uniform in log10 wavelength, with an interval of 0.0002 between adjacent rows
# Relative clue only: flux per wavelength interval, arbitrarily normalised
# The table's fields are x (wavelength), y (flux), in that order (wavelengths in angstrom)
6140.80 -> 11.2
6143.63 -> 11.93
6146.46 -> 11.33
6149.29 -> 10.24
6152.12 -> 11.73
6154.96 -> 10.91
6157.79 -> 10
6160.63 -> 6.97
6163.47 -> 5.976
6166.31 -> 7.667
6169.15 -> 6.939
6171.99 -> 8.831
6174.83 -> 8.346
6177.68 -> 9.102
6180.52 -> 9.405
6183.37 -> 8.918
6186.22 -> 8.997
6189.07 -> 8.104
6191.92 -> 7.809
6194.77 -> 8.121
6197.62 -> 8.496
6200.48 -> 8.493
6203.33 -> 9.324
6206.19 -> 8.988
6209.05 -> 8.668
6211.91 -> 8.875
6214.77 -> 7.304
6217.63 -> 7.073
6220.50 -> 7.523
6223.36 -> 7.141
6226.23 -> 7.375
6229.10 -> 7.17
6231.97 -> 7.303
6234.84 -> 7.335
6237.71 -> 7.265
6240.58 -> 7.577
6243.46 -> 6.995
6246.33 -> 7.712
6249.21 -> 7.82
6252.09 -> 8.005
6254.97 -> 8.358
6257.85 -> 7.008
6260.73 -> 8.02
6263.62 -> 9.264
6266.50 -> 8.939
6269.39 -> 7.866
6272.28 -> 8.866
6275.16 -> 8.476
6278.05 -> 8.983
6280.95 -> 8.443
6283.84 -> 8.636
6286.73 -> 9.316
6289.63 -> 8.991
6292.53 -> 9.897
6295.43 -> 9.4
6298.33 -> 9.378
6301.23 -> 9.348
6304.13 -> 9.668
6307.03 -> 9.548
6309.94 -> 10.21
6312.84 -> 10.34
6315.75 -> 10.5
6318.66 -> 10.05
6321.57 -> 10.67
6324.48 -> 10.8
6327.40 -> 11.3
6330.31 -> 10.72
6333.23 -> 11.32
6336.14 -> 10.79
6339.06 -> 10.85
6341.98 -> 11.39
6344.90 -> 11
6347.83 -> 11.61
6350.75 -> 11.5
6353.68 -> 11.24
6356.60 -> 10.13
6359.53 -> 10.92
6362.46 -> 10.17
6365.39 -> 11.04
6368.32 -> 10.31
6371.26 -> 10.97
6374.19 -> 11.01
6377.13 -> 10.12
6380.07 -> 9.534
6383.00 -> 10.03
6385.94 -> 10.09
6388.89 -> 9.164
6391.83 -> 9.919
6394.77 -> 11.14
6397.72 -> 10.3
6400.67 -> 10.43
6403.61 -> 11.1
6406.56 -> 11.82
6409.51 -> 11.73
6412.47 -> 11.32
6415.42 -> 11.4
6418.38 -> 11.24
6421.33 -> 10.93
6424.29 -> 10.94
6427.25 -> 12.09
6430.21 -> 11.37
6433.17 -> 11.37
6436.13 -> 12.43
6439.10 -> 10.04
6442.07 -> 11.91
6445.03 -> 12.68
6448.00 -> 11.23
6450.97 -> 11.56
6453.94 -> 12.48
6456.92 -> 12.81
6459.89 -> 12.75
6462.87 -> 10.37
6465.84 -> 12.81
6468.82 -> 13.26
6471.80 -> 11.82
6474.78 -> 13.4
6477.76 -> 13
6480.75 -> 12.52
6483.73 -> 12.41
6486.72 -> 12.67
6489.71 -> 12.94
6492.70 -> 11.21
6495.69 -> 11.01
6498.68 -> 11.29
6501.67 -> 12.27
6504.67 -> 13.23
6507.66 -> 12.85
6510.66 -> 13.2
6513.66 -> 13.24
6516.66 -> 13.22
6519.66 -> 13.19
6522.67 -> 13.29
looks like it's 2.24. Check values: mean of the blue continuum 10.6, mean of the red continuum 12.3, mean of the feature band 9.96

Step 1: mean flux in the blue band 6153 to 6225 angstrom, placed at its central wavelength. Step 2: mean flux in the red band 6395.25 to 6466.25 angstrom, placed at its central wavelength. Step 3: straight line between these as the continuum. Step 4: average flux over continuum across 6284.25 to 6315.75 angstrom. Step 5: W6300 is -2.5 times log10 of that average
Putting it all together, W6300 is 0.02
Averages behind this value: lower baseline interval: 8.34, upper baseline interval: 11.5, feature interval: 9.62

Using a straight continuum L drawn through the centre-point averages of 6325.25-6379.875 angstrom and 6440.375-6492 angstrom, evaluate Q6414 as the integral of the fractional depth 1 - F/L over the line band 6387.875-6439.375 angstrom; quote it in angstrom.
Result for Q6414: 2.63 angstrom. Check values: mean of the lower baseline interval 10.9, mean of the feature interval 11.1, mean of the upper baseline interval 12.4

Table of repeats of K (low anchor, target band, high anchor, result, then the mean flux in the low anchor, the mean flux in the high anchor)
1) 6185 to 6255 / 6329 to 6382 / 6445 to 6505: -3.2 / 7.9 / 12.2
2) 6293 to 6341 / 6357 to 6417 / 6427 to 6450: 2.4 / 10.3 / 11.6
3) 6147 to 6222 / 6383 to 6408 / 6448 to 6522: 1.9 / 8.6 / 12.5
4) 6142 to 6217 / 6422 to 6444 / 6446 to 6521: 0.7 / 8.89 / 12.4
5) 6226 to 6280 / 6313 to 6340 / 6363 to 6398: -4.2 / 7.93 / 10.3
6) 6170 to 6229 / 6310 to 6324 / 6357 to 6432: -0.9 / 8.3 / 10.8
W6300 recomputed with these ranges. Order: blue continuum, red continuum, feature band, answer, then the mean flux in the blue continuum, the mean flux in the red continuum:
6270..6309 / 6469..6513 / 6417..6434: 0.01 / 9.14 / 12.5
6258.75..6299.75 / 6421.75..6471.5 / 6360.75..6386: 0.02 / 8.87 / 11.9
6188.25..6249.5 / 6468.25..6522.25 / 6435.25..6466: 0.00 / 7.84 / 12.6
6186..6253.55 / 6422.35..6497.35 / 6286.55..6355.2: -0.09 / 7.87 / 12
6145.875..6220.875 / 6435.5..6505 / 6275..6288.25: 0.12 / 8.66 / 12.1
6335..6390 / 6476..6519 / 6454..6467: -0.02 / 10.6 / 12.5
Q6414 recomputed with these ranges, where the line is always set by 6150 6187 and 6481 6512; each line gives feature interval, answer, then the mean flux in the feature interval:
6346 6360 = -0.4 angstrom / 11.1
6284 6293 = 0.7 angstrom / 9.24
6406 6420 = -0.1 angstrom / 11.5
